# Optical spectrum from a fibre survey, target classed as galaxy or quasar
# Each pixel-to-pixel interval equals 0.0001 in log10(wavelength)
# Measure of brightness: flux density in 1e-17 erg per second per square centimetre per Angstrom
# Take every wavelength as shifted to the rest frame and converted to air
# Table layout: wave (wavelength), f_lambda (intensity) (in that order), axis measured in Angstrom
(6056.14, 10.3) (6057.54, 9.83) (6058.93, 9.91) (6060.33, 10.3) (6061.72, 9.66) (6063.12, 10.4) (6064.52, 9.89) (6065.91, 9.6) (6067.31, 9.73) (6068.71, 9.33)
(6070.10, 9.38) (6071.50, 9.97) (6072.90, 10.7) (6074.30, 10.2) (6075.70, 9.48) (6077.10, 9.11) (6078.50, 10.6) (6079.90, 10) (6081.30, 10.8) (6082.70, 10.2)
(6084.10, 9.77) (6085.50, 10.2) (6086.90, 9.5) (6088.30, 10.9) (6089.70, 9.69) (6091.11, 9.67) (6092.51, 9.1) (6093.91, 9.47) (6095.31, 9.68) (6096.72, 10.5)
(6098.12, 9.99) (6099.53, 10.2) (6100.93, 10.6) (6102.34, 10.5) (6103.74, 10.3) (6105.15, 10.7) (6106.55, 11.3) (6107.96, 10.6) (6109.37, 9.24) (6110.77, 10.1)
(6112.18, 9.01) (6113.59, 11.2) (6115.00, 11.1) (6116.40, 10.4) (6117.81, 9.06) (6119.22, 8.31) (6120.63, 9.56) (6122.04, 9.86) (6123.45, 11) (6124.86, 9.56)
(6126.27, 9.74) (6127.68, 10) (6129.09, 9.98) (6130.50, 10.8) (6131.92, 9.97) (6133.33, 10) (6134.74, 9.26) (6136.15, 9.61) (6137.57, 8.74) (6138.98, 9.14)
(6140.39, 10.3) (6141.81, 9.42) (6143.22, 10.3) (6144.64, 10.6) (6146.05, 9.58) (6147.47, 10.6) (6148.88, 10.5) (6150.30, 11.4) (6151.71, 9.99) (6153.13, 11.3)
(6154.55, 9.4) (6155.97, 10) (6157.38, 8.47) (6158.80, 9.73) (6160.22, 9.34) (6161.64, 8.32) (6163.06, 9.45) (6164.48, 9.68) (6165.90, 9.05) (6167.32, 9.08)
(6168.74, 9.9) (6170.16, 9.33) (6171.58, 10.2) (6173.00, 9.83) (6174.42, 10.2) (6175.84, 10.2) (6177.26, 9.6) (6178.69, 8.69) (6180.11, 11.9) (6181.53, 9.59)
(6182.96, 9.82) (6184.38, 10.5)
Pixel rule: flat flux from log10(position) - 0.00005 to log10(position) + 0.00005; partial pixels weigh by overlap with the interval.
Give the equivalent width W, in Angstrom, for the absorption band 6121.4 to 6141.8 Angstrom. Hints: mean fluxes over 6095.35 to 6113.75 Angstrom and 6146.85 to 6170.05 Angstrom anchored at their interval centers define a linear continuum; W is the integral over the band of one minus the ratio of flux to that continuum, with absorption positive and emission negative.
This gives 0.35 Angstrom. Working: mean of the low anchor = 10.3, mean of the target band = 9.84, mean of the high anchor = 9.75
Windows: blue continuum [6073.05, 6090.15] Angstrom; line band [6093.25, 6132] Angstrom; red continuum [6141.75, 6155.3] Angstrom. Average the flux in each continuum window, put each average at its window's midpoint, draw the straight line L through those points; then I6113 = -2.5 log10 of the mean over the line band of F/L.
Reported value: 0.01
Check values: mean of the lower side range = 10.1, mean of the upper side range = 10.3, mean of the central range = 10.1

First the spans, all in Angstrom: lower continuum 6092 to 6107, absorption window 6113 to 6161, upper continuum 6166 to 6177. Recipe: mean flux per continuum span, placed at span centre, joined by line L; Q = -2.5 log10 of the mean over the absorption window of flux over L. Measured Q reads 0.00 mag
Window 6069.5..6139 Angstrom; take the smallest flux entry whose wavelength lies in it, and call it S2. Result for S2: 8.31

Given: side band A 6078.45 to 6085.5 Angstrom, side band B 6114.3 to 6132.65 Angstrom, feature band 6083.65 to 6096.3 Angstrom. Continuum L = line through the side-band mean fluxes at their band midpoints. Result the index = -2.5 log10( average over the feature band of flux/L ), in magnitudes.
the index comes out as 0.04 mag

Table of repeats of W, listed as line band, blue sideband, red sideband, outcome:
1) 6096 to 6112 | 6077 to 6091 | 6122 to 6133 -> -0.3 Angstrom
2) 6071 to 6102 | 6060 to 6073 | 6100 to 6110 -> 0.4 Angstrom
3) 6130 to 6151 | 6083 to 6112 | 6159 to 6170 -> -1.0 Angstrom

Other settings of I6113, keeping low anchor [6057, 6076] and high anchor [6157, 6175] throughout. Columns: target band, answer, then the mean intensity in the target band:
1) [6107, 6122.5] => -0.02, 9.88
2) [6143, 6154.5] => -0.10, 10.5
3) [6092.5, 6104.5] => -0.04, 10.1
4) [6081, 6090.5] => -0.03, 10.1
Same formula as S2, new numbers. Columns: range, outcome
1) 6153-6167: 8.32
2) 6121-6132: 9.56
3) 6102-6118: 9.01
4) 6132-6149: 8.74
